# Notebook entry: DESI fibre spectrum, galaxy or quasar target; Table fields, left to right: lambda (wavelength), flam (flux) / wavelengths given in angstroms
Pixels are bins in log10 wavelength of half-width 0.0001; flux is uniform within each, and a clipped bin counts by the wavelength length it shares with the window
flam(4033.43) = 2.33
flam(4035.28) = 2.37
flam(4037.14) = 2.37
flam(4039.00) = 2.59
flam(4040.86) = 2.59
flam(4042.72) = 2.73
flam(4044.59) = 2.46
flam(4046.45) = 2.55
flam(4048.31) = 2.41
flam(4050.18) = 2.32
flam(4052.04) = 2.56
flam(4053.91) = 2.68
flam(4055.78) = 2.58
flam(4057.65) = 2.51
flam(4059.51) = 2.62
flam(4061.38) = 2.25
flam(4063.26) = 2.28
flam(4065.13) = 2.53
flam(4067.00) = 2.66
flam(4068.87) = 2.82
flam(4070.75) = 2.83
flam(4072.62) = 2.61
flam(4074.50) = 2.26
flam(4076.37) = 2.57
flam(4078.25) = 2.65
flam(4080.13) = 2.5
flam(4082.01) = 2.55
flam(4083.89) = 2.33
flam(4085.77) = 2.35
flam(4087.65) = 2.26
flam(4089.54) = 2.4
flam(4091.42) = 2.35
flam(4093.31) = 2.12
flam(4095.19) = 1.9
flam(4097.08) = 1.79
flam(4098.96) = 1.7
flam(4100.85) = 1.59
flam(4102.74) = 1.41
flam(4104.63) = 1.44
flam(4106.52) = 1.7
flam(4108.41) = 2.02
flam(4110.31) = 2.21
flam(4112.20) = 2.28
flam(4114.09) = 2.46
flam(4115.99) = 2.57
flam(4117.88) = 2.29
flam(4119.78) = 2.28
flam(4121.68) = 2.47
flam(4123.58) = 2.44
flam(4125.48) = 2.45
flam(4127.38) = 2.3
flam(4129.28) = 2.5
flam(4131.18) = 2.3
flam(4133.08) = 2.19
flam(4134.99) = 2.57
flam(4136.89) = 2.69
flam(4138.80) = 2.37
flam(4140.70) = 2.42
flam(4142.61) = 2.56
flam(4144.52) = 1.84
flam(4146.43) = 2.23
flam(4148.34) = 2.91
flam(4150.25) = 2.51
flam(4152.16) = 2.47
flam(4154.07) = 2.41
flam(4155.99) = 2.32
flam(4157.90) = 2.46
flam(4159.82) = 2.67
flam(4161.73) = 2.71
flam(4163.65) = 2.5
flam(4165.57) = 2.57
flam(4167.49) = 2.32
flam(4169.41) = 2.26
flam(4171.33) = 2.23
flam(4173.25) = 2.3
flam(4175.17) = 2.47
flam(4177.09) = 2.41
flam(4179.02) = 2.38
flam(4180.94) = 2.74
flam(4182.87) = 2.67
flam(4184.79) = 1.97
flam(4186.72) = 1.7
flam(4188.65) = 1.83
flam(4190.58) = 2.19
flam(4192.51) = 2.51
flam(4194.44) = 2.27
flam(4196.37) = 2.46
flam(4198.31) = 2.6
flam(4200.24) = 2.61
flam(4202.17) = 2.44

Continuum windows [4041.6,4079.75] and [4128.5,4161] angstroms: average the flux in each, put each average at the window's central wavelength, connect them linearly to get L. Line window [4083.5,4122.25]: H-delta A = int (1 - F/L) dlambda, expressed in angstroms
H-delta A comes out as 6.3 angstroms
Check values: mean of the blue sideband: 2.54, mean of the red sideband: 2.44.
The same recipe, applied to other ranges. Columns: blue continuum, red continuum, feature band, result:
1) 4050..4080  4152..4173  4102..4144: 3.62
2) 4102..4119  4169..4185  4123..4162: -3.81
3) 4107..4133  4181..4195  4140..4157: -0.98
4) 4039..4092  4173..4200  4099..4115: 3.73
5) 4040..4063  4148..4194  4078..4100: 2.21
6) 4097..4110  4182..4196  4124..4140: -4.99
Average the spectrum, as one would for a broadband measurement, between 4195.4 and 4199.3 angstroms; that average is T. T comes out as 2.53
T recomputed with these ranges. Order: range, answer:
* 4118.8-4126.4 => 2.41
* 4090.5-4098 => 2.04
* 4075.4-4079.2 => 2.61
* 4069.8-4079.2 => 2.58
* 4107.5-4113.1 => 2.17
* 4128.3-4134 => 2.33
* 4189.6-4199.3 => 2.41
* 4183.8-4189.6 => 1.84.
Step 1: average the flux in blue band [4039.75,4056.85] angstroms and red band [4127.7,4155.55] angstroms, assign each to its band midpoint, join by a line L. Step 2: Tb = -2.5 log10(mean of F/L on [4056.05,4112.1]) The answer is 0.11 mag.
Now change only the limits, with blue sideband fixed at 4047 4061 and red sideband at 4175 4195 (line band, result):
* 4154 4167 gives -0.088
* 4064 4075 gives -0.059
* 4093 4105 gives 0.391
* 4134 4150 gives -0.042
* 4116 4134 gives 0.008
